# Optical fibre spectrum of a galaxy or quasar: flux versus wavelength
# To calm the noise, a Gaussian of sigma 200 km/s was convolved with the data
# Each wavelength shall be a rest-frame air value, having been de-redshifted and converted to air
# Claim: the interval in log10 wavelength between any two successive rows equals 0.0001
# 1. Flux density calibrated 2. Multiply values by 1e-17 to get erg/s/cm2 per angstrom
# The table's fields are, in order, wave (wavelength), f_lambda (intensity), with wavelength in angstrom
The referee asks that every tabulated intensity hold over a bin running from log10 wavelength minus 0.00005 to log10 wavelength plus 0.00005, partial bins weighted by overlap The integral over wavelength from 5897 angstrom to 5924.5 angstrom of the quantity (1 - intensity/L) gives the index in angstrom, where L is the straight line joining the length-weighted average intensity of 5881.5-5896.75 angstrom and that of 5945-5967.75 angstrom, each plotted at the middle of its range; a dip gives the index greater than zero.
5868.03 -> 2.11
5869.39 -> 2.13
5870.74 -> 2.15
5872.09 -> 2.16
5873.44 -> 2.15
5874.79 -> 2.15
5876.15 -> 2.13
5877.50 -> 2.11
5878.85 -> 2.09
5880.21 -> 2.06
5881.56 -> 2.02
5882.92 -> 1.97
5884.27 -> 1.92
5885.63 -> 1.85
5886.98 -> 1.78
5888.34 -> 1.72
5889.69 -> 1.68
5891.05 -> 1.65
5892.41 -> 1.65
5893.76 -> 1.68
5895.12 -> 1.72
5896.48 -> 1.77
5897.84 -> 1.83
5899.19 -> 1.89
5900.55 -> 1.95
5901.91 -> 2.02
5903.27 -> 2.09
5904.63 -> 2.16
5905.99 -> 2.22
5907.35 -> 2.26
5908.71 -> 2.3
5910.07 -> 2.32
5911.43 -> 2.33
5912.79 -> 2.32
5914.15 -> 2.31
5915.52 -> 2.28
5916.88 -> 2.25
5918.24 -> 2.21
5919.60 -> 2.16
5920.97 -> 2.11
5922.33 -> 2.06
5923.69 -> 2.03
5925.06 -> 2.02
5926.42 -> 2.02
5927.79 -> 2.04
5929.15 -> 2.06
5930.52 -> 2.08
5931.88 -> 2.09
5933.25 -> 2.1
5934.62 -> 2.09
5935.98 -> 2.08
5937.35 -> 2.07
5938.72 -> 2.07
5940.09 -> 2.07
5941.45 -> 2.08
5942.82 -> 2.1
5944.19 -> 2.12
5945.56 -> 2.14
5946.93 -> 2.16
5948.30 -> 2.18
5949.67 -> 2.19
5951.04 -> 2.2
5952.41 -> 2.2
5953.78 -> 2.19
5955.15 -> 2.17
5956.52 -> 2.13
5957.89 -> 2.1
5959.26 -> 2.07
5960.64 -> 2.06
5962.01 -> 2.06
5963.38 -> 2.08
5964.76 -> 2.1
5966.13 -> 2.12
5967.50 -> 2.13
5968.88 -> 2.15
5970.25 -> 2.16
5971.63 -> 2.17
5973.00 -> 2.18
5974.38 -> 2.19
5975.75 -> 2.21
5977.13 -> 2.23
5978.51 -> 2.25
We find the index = -3.8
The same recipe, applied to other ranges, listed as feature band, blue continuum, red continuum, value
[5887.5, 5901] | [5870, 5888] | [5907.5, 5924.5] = 2.32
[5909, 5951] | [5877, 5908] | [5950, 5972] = -2.24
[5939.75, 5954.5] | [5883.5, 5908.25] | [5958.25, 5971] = -0.74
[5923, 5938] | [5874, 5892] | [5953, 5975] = -0.11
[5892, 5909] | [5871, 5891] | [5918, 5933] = 0.51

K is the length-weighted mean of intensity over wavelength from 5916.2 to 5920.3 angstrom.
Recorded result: 2.21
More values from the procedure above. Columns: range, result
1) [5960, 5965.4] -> 2.07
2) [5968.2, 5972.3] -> 2.16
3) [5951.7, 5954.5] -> 2.2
